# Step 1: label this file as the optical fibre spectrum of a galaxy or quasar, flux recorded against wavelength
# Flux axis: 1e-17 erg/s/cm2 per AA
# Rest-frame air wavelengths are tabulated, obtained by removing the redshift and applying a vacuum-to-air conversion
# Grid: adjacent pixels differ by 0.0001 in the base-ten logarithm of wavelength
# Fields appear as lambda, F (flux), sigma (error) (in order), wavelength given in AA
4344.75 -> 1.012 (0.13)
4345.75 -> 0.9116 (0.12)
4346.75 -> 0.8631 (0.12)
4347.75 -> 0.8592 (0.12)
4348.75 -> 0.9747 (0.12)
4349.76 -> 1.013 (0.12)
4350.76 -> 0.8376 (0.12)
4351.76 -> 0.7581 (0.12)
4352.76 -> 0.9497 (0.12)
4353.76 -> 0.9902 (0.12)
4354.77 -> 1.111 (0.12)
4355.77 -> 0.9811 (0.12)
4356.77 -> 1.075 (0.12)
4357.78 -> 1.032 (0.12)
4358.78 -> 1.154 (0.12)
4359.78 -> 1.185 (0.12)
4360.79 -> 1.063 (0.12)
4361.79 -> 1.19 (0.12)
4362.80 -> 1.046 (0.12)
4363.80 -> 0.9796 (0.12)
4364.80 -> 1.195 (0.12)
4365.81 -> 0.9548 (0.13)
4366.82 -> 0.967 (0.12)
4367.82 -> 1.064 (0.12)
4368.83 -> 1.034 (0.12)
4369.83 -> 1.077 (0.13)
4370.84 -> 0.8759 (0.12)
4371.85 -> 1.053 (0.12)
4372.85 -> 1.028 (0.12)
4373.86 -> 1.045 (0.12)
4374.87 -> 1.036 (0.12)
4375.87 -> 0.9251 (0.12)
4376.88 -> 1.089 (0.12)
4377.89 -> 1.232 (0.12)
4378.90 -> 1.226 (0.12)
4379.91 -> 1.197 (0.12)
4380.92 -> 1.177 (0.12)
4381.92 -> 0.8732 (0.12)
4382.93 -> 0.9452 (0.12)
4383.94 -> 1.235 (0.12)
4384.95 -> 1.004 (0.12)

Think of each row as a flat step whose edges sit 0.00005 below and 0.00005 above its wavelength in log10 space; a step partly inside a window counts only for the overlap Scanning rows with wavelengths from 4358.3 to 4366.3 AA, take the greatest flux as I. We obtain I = 1.195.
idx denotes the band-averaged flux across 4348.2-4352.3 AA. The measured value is 0.896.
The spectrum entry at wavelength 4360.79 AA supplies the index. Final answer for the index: 1.063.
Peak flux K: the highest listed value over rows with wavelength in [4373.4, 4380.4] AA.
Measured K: 1.232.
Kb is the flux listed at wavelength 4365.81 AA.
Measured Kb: 0.9548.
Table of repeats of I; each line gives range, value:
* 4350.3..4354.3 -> 0.9902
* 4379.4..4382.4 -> 1.197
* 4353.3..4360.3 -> 1.185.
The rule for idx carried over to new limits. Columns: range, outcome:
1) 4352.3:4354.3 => 0.97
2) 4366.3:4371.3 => 1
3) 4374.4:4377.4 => 1.02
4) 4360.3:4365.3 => 1.1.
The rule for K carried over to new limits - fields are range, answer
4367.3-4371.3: 1.077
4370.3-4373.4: 1.053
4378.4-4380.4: 1.226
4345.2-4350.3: 1.013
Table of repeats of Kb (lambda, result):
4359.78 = 1.185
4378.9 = 1.226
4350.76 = 0.8376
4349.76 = 1.013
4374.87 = 1.036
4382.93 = 0.9452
